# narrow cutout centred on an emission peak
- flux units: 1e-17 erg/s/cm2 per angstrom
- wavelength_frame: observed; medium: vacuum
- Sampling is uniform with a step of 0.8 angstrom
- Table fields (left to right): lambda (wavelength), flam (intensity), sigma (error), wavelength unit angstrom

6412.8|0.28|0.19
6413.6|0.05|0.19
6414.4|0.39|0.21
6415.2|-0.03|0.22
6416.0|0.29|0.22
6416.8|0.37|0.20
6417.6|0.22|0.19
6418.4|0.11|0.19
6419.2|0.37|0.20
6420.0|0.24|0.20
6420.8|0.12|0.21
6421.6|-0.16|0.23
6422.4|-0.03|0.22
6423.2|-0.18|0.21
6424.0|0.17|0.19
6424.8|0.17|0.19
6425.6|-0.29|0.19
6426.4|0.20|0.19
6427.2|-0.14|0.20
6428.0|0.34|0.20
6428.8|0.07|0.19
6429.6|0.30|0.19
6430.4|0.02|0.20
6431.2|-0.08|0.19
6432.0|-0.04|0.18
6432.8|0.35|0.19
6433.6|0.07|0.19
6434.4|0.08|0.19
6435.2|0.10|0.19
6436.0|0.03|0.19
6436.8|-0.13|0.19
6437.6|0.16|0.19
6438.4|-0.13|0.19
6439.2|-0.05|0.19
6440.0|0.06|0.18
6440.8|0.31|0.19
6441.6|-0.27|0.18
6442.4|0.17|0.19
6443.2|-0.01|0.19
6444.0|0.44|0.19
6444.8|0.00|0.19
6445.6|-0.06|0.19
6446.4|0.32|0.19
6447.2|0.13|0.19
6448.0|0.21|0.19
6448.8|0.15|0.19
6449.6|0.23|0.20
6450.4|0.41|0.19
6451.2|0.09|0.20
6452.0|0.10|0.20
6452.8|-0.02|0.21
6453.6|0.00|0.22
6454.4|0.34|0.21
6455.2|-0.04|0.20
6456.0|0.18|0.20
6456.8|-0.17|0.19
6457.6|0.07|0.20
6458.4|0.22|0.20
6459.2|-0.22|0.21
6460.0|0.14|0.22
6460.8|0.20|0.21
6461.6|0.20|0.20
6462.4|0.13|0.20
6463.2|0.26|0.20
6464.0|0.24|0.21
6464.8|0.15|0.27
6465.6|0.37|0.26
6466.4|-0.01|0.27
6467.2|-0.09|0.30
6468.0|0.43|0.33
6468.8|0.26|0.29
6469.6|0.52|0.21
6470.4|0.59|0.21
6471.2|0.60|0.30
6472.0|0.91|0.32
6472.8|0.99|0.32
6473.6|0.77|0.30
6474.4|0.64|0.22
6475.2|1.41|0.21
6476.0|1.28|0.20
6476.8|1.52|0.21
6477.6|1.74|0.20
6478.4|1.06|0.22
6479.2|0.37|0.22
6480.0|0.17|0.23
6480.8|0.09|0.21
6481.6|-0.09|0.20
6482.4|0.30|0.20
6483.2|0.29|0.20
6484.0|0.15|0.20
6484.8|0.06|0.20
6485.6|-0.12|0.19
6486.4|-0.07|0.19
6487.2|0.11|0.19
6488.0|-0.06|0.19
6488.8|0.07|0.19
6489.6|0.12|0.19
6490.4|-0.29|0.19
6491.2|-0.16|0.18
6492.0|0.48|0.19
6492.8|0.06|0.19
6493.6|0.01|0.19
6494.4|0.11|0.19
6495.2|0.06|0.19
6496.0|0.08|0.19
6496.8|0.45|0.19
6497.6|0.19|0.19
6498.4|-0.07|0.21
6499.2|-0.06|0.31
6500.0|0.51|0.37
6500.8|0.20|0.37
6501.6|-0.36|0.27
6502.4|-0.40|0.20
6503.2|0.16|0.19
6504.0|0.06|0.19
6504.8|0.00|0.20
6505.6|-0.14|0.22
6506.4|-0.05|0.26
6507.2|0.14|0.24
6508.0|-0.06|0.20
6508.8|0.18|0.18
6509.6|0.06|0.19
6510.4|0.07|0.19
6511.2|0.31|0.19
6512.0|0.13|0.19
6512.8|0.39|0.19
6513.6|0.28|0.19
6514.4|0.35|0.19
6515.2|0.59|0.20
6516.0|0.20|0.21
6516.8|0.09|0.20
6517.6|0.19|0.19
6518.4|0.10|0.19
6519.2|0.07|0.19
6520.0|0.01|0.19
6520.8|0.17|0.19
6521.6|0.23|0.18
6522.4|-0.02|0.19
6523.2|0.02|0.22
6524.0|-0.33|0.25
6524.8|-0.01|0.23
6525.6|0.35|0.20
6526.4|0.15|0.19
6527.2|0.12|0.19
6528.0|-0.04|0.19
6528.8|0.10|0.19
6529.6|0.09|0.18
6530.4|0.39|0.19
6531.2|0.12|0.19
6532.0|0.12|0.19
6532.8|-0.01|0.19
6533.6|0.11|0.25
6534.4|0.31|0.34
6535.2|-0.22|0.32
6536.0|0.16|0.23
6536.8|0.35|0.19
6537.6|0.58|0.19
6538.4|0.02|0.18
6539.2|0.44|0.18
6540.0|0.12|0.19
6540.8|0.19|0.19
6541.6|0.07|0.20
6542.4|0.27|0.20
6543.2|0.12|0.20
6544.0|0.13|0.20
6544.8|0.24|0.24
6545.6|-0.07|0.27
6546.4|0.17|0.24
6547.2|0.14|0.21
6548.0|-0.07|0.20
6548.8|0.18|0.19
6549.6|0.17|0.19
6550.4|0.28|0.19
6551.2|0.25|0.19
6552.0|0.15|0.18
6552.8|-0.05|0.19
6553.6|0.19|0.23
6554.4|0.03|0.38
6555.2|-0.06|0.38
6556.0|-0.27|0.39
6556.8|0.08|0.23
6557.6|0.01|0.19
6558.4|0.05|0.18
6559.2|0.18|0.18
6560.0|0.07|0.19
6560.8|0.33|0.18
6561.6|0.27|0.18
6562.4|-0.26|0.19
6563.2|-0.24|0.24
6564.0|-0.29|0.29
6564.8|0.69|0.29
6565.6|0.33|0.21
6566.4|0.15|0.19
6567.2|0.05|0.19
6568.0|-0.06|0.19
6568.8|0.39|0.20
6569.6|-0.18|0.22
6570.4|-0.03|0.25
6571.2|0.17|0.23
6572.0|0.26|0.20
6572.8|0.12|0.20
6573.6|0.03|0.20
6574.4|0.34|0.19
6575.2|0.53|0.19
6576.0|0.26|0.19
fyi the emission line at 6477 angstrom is [O II] 3727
